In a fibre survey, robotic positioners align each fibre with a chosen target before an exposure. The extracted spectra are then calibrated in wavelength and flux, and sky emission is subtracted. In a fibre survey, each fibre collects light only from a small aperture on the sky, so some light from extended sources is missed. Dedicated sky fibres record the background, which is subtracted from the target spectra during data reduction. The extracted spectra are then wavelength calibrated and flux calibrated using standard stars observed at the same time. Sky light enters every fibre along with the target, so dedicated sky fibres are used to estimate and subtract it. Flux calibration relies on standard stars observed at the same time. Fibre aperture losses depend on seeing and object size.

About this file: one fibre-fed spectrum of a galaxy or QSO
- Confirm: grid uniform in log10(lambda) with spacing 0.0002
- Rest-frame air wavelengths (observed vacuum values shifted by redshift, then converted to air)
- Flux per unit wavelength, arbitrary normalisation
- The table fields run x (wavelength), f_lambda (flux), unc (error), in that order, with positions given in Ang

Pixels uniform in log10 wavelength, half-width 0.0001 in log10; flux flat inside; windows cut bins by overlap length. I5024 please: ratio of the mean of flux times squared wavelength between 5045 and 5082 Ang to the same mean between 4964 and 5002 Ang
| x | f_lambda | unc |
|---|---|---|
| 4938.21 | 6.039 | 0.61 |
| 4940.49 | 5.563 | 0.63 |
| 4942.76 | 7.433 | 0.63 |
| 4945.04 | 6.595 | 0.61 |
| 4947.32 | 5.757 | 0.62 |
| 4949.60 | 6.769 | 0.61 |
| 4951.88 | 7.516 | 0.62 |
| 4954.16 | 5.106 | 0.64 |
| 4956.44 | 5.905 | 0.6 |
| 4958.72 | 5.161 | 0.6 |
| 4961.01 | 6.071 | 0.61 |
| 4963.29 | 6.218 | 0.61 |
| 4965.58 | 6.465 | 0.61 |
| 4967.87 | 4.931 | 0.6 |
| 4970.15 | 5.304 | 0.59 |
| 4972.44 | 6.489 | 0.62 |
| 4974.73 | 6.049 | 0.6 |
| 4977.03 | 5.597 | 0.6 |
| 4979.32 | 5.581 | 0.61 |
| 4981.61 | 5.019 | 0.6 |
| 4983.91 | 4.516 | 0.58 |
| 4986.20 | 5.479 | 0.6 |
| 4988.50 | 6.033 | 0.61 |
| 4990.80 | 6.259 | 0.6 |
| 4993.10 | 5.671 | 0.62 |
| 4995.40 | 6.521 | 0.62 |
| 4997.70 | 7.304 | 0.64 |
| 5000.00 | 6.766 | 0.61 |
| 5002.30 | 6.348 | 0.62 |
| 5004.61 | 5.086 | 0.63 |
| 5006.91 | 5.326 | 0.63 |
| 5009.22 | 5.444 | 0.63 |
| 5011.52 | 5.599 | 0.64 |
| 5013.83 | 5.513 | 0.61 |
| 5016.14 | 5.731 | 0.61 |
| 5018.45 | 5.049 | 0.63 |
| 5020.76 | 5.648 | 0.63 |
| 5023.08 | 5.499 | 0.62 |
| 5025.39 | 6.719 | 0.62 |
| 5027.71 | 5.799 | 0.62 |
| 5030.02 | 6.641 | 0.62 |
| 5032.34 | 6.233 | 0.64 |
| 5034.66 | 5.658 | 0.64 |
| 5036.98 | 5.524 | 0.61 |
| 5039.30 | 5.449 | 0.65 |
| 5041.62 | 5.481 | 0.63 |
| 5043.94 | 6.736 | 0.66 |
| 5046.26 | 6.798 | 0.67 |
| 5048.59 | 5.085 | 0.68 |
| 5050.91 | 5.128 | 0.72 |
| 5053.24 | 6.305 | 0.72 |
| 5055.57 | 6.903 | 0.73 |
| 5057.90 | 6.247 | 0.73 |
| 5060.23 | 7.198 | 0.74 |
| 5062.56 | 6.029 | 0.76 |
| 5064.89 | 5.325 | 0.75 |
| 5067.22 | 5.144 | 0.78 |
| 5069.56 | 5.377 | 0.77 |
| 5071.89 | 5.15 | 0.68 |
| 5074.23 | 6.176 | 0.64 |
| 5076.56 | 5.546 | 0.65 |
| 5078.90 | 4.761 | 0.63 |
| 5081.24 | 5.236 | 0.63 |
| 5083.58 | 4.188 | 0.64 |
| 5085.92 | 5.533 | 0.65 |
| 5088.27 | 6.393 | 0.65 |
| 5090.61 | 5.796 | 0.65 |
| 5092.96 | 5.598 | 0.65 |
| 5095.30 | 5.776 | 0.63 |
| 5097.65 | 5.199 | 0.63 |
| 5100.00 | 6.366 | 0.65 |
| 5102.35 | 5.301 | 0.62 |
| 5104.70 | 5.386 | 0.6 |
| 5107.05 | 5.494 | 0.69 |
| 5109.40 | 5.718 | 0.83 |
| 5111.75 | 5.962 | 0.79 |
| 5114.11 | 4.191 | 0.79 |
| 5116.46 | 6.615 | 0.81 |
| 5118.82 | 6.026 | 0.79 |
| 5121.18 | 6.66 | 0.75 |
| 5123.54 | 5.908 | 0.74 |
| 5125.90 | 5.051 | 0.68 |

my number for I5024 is 1.0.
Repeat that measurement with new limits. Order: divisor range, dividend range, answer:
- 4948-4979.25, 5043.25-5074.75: 1.04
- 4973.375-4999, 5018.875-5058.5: 1.05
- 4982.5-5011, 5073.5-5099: 0.96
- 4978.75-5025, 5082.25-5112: 1.01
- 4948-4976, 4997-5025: 0.98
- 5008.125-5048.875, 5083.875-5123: 1.01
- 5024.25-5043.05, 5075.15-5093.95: 0.92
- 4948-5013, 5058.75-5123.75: 1.00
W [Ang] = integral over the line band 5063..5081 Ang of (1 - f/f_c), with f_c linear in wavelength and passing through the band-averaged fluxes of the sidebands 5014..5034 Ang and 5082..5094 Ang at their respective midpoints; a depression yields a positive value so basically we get 0.7 Ang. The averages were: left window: 5.89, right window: 5.49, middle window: 5.38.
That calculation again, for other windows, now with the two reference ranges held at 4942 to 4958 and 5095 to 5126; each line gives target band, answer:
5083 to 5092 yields 0.4 Ang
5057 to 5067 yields -0.3 Ang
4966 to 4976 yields 0.9 Ang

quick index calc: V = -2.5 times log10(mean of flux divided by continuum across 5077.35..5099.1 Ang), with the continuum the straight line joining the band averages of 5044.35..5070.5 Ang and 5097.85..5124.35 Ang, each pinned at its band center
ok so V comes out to 0.088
